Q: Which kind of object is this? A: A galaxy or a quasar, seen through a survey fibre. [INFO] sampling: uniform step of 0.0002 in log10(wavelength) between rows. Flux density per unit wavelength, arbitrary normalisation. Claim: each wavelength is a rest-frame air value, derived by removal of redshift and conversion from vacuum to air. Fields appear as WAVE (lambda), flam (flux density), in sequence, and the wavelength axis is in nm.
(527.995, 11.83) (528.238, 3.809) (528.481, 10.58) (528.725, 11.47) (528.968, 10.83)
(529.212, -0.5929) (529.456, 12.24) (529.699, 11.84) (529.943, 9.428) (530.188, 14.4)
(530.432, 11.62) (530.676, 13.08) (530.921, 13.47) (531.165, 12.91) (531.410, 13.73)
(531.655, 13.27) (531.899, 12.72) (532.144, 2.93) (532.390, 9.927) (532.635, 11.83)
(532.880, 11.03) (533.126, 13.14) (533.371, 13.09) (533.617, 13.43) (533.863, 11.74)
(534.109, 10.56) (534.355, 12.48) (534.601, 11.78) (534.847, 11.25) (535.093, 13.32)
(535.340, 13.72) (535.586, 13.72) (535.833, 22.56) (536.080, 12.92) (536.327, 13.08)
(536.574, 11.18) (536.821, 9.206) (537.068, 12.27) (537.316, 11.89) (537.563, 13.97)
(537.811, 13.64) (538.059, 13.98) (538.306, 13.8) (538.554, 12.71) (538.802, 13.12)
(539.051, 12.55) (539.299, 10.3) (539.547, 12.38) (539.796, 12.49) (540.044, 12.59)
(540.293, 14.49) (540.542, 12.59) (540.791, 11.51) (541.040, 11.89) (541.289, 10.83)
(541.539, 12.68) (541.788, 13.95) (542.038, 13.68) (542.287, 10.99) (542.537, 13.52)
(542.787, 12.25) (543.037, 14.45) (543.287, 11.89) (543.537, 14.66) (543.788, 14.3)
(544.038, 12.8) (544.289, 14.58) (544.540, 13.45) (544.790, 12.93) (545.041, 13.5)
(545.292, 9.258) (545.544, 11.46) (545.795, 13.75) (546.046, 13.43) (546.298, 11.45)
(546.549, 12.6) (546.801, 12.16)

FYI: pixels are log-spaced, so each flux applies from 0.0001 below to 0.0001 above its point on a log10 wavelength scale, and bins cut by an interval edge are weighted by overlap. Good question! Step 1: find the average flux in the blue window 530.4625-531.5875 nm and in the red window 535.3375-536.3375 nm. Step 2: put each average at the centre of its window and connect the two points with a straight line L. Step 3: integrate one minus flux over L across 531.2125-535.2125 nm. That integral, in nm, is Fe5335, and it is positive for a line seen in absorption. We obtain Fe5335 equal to 0.73 nm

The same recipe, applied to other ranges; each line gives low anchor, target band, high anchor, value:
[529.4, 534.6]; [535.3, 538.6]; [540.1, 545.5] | -0.32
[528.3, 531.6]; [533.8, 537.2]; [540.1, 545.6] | -0.30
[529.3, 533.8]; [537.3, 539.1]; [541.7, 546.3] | -0.13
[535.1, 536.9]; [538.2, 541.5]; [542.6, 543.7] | 0.29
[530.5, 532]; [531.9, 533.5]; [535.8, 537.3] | 0.31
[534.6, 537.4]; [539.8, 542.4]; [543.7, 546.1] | 0.10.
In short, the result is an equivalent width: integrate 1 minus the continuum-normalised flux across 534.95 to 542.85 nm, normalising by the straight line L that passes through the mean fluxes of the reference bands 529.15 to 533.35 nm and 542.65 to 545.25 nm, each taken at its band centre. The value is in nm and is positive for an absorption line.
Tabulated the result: -0.29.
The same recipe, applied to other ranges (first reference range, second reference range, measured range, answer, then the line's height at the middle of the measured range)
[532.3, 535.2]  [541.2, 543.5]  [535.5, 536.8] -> -0.222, 12.2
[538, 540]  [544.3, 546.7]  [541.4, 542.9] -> -0.030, 12.6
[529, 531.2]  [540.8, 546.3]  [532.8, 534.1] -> -0.118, 11.3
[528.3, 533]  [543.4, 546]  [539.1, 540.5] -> -0.021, 12.3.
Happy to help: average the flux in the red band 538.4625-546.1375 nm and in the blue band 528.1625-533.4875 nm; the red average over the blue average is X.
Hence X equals 1.18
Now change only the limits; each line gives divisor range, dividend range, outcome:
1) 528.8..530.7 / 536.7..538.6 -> 1.24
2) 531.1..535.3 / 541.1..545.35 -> 1.10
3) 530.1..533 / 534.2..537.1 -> 1.12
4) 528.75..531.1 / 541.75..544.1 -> 1.23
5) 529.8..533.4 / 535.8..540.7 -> 1.10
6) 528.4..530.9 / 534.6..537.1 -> 1.25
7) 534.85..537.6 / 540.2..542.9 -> 0.94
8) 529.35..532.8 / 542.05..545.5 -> 1.11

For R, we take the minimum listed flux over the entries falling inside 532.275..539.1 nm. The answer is 9.206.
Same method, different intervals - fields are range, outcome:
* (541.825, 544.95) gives 10.99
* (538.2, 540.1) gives 10.3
